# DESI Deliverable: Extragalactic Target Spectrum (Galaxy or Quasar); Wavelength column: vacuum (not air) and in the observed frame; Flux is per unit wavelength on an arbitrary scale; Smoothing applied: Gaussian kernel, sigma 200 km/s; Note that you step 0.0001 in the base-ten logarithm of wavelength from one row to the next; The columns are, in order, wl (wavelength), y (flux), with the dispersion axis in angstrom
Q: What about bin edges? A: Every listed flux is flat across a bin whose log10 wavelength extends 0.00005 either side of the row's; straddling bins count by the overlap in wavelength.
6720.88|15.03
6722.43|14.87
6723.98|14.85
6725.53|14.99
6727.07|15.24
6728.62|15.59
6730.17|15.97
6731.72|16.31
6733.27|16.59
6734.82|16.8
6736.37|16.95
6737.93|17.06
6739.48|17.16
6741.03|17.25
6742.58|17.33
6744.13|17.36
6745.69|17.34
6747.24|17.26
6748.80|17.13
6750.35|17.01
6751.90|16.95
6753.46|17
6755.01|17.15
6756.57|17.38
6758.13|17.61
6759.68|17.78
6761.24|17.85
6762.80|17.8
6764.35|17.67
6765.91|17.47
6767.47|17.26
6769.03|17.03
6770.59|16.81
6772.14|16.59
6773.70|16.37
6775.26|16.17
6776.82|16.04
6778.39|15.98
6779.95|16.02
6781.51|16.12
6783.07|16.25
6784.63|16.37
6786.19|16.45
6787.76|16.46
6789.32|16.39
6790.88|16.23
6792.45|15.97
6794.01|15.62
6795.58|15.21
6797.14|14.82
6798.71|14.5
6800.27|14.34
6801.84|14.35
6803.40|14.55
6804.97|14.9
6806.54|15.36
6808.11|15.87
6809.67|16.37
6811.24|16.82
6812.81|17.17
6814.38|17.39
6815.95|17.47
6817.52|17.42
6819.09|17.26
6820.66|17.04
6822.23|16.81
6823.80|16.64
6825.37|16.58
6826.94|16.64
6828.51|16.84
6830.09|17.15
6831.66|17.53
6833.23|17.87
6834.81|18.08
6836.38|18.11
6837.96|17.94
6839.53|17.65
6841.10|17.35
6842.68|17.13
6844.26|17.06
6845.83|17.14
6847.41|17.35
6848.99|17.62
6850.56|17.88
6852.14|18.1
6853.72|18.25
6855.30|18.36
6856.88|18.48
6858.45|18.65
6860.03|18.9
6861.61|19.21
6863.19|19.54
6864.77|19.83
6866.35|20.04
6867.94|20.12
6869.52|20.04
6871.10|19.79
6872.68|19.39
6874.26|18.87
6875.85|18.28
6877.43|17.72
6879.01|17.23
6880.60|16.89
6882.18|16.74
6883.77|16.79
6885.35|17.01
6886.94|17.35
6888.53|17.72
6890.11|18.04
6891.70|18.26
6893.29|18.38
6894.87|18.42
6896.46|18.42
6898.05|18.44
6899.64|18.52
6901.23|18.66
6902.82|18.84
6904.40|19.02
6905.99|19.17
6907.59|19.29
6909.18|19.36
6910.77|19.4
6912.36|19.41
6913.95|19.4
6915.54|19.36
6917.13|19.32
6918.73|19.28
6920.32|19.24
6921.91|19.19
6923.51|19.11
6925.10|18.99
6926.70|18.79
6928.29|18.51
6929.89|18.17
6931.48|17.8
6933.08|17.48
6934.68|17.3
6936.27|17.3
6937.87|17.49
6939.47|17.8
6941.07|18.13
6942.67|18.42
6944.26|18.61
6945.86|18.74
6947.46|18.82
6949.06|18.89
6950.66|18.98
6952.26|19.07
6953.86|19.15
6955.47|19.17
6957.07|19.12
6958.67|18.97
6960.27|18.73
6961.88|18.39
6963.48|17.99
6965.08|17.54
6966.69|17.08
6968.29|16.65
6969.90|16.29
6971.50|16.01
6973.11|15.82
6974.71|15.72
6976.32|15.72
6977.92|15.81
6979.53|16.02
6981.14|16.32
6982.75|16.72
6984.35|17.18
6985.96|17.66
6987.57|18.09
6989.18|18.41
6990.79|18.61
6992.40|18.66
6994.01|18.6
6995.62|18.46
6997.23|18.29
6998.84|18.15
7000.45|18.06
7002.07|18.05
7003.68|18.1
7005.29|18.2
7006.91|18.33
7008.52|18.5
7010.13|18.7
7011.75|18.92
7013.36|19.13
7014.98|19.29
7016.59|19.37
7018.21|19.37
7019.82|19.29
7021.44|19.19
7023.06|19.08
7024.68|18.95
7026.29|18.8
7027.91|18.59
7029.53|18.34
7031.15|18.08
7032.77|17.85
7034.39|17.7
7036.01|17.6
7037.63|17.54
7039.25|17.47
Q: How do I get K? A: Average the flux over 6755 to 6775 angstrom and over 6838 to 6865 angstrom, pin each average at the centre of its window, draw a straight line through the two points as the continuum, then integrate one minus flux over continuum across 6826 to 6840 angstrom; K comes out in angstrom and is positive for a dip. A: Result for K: 0.3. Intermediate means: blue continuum 17.3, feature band 17.5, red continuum 18.1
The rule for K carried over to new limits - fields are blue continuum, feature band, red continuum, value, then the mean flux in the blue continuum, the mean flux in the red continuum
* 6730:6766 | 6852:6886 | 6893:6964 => -0.7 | 17.2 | 18.7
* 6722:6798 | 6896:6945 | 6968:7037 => -3.3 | 16.6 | 17.9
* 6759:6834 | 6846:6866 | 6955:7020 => -1.9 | 16.4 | 17.9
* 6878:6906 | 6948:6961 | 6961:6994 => -1.3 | 18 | 17.1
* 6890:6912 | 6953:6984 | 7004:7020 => 2.6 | 18.8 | 18.9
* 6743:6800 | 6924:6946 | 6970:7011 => -1.0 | 16.6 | 17.5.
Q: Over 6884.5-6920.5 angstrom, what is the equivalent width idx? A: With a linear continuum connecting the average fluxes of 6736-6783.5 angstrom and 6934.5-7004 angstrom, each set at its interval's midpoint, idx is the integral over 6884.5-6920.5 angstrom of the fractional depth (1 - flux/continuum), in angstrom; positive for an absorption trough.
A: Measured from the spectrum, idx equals -2.36 angstrom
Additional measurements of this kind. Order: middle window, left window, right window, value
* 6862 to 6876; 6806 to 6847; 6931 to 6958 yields -1.6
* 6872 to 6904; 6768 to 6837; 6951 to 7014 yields -1.8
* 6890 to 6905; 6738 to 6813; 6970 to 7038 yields -1.1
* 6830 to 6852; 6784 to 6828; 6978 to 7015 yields -1.5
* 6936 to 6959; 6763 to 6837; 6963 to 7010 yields -1.8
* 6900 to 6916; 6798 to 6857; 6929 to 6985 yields -1.7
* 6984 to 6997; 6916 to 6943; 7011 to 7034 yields 0.3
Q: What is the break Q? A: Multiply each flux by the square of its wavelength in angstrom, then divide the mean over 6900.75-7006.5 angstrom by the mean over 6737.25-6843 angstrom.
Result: 1.1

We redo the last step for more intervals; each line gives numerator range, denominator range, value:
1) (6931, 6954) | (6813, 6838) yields 1.09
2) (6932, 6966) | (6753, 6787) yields 1.15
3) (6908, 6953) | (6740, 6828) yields 1.18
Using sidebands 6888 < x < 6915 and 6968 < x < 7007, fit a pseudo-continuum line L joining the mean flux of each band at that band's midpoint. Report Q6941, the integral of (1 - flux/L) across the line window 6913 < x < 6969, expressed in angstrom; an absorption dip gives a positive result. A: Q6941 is -1.2 angstrom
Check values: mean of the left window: 18.8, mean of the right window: 17.3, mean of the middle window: 18.5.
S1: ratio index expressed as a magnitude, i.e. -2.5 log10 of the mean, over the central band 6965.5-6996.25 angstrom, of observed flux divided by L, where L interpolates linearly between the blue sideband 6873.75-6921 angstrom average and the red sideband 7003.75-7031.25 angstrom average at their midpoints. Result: 0.10 mag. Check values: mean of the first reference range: 18.4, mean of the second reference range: 18.8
